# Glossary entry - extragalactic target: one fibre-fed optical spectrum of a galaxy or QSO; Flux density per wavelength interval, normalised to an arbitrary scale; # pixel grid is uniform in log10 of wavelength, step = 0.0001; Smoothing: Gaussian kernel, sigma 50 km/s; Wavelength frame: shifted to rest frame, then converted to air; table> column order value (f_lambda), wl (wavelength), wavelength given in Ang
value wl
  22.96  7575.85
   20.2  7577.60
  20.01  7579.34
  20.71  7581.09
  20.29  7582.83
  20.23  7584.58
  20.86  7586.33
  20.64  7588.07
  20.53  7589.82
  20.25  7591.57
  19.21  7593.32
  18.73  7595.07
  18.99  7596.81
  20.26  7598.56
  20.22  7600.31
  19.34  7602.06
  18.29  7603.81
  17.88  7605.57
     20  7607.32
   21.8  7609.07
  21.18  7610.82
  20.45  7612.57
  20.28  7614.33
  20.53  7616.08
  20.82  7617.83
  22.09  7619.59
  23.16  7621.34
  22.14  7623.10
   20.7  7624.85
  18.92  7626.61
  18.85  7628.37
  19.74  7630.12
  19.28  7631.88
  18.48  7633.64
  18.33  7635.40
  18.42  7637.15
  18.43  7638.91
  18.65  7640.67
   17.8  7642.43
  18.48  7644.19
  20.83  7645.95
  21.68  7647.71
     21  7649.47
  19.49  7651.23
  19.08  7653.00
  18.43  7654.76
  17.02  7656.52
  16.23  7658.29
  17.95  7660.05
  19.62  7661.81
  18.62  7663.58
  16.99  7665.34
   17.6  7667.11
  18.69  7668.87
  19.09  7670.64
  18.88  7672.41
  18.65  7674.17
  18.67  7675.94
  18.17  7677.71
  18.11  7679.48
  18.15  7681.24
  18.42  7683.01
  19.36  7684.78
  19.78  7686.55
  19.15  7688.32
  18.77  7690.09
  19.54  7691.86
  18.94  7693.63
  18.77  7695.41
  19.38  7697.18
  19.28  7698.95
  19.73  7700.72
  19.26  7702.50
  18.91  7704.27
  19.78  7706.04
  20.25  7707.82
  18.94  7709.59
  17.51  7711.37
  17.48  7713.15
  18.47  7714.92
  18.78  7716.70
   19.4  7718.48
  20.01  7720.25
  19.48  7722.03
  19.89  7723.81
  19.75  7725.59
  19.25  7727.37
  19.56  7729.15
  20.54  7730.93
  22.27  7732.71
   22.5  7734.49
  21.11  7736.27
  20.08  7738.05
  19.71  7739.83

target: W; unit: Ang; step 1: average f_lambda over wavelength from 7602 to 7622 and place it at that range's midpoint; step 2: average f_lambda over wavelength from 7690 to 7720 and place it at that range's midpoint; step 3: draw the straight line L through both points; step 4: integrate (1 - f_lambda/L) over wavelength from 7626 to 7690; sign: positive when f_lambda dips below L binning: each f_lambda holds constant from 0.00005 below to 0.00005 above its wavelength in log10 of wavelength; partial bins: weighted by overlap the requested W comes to 3.3 Ang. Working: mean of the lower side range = 20.5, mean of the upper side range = 19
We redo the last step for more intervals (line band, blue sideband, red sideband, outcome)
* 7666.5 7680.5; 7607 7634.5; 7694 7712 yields 0.8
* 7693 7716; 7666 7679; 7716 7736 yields 0.6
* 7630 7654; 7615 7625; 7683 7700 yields 1.9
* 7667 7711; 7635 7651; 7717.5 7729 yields 1.2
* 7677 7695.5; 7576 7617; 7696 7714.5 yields 0.4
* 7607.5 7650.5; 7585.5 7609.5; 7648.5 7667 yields -2.3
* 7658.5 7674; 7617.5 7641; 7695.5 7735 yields 1.1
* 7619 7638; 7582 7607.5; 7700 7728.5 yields -0.4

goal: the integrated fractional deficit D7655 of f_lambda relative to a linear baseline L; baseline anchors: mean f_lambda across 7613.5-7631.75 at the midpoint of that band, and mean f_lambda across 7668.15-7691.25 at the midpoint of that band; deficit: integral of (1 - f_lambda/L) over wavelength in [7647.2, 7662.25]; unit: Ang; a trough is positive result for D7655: 0.6 Ang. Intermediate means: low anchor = 20.7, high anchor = 18.8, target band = 18.9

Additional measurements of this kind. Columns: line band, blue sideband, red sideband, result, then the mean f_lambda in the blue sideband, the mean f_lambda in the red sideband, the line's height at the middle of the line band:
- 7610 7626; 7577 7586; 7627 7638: -1.6 Ang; 20.3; 18.9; 19.3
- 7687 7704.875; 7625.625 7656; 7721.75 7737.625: 0.7 Ang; 19.1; 20.5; 20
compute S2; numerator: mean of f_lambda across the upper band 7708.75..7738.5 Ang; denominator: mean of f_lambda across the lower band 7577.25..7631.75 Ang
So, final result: 0.97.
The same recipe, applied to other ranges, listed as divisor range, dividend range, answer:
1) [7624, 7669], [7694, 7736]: 1.04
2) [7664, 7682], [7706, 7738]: 1.08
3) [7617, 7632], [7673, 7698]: 0.91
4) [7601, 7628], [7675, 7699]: 0.92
